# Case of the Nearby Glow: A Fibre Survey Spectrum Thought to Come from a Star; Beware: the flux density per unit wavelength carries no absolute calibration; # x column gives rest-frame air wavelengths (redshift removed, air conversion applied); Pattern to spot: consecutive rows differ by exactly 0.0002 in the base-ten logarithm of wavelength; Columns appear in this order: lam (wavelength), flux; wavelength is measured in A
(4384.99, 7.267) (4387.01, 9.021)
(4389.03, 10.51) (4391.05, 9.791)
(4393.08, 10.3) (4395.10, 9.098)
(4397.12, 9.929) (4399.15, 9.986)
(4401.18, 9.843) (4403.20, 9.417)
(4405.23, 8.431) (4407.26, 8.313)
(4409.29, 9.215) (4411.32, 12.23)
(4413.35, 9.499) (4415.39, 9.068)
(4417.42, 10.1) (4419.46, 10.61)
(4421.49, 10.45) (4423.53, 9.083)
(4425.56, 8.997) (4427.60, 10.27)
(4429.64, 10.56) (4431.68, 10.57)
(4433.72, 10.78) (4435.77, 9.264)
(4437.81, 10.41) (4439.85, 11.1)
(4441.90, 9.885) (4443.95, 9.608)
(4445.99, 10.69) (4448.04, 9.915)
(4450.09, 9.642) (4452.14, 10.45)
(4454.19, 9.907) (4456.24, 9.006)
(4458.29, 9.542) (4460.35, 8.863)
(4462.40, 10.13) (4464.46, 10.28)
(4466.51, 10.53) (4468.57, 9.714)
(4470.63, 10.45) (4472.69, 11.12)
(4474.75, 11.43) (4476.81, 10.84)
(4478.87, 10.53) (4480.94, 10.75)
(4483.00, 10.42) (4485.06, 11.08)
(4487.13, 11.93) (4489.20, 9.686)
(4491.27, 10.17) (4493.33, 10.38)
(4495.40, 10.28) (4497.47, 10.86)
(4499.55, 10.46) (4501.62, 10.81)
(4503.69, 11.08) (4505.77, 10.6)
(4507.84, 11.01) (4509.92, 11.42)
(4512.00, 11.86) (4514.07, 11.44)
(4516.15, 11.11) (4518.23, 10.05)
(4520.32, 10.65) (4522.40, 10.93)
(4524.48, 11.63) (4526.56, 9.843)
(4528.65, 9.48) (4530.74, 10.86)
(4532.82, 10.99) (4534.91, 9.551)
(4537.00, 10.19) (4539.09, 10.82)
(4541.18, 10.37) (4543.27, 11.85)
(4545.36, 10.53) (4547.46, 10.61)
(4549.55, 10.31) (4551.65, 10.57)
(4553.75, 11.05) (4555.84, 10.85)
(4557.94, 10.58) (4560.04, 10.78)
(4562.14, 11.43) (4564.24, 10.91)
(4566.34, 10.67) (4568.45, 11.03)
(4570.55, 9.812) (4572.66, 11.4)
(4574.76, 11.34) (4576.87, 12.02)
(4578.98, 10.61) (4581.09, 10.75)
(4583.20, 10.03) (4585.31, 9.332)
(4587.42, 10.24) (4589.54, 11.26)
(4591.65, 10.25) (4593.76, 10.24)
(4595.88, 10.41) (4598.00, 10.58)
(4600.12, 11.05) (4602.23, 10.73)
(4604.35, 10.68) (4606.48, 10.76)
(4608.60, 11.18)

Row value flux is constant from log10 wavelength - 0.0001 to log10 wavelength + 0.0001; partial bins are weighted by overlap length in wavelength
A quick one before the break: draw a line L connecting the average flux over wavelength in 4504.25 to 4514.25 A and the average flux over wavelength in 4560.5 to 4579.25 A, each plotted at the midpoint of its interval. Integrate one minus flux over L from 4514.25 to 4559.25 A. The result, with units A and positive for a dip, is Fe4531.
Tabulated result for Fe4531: 2.1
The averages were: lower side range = 11.2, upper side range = 11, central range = 10.6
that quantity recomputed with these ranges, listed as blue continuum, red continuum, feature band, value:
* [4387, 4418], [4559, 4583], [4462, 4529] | -2.16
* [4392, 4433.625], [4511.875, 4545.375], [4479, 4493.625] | -0.37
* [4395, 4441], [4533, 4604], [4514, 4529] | -0.30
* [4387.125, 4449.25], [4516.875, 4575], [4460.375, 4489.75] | -0.96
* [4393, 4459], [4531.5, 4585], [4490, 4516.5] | -1.23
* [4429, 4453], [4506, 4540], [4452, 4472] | 0.92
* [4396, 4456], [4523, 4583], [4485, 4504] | -0.50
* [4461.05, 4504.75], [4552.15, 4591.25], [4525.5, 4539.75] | 0.62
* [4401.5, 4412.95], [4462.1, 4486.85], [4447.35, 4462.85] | 1.02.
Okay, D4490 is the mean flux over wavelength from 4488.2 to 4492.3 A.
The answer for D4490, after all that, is 9.94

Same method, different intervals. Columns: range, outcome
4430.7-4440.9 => 10.4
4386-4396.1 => 9.74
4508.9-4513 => 11.6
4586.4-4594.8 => 10.5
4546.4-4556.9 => 10.7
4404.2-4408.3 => 8.38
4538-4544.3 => 11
